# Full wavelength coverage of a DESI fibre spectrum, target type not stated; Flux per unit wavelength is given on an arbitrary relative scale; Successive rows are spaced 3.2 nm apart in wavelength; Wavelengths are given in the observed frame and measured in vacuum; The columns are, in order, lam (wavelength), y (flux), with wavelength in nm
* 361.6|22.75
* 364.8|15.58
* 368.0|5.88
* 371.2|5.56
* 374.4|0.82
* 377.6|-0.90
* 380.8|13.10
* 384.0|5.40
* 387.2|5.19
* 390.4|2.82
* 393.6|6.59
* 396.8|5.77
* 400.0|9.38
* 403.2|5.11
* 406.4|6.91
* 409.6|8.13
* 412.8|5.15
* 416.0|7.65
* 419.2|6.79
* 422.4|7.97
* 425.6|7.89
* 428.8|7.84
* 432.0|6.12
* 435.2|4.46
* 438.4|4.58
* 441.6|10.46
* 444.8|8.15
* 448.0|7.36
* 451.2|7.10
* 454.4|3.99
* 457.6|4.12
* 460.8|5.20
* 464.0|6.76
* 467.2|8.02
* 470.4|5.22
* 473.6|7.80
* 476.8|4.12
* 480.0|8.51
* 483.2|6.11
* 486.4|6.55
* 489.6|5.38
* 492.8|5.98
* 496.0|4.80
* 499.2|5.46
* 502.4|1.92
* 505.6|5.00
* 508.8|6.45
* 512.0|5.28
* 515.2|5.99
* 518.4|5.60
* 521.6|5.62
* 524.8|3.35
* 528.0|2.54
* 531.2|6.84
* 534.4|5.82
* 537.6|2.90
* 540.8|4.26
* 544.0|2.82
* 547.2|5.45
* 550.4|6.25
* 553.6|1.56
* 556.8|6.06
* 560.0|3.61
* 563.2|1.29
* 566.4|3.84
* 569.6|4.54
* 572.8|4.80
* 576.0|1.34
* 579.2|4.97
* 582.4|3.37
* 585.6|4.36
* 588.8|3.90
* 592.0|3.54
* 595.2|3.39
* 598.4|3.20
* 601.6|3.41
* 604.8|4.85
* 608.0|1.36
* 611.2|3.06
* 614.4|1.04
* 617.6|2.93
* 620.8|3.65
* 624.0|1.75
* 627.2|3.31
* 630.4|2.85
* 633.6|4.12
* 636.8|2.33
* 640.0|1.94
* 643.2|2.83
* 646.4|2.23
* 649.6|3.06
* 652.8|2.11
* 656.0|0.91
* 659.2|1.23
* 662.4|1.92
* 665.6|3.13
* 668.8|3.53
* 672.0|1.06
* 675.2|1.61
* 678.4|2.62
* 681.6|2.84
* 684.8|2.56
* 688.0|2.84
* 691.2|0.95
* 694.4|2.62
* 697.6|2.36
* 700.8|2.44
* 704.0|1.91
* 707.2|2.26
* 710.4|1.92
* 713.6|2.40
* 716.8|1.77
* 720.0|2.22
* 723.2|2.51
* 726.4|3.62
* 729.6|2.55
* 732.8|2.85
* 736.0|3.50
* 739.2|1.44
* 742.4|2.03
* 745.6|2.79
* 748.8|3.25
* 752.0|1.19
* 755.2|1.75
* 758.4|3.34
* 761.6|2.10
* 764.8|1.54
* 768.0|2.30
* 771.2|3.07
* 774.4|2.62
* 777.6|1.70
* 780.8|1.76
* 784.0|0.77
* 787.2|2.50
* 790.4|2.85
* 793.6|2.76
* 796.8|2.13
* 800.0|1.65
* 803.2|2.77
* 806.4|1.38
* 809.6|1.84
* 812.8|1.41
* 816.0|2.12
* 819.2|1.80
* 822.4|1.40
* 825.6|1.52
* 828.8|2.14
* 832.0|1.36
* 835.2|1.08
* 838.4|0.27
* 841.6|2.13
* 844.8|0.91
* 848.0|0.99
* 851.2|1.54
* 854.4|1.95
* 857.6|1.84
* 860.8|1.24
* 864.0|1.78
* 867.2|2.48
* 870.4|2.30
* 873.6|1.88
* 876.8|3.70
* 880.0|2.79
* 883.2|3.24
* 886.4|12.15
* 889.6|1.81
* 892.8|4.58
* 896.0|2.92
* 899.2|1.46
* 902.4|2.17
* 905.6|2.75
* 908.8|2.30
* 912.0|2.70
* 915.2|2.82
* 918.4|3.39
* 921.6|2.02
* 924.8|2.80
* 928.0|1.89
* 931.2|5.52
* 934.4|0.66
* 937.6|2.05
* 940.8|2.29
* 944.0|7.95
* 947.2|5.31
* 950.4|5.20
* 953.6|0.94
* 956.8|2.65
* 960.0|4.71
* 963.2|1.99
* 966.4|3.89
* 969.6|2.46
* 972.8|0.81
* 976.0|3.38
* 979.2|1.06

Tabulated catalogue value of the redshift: 1.38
